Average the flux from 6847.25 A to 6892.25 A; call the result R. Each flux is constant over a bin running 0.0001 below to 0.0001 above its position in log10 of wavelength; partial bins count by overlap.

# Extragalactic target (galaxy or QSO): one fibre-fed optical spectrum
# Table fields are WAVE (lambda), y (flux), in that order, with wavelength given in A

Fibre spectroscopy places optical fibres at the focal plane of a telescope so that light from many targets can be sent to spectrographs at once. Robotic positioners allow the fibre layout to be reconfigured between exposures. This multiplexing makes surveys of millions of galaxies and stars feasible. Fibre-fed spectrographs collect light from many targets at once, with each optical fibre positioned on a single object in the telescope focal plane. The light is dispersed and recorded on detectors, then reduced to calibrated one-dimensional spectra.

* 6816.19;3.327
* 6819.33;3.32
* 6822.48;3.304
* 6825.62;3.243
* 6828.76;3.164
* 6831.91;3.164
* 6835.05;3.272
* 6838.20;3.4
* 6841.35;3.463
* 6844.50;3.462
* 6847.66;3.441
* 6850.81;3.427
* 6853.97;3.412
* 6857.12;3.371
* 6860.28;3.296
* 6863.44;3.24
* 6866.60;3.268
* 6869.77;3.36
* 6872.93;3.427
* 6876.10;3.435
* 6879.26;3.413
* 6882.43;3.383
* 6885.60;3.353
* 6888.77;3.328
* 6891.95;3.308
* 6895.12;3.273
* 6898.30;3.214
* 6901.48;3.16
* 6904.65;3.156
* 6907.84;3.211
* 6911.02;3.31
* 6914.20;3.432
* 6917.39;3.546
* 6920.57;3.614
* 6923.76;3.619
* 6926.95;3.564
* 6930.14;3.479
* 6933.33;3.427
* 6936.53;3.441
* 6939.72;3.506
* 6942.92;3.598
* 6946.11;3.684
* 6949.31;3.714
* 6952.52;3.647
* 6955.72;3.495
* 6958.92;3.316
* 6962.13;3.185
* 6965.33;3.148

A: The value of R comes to 3.36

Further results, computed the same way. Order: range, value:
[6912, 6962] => 3.53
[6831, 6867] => 3.36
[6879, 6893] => 3.35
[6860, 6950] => 3.4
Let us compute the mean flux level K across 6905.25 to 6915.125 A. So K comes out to 3.29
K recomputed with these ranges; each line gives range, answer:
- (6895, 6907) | 3.19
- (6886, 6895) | 3.32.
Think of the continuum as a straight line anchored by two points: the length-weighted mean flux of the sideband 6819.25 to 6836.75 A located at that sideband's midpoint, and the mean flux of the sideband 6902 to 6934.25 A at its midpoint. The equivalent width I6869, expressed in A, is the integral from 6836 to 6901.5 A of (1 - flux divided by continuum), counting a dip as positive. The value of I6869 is -0.68 A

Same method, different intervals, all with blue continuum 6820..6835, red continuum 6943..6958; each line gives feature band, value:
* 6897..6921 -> 1.17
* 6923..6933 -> 0.04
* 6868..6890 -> 0.04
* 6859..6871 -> 0.21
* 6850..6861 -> -0.20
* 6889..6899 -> 0.47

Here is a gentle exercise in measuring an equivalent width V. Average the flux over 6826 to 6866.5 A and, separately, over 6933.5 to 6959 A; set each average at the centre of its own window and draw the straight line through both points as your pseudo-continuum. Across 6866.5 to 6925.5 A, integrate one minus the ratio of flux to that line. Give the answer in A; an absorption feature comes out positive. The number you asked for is 1.5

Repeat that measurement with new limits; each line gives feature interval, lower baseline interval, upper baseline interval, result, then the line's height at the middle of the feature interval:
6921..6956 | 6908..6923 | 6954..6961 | -1.4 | 3.42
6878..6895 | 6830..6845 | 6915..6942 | 0.4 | 3.44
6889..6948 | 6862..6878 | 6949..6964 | -0.3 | 3.4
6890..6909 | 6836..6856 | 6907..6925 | 1.3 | 3.45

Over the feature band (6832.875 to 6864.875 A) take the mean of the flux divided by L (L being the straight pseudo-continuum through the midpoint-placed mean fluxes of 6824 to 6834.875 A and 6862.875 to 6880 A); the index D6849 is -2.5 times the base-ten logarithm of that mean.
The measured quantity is -0.03 mag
